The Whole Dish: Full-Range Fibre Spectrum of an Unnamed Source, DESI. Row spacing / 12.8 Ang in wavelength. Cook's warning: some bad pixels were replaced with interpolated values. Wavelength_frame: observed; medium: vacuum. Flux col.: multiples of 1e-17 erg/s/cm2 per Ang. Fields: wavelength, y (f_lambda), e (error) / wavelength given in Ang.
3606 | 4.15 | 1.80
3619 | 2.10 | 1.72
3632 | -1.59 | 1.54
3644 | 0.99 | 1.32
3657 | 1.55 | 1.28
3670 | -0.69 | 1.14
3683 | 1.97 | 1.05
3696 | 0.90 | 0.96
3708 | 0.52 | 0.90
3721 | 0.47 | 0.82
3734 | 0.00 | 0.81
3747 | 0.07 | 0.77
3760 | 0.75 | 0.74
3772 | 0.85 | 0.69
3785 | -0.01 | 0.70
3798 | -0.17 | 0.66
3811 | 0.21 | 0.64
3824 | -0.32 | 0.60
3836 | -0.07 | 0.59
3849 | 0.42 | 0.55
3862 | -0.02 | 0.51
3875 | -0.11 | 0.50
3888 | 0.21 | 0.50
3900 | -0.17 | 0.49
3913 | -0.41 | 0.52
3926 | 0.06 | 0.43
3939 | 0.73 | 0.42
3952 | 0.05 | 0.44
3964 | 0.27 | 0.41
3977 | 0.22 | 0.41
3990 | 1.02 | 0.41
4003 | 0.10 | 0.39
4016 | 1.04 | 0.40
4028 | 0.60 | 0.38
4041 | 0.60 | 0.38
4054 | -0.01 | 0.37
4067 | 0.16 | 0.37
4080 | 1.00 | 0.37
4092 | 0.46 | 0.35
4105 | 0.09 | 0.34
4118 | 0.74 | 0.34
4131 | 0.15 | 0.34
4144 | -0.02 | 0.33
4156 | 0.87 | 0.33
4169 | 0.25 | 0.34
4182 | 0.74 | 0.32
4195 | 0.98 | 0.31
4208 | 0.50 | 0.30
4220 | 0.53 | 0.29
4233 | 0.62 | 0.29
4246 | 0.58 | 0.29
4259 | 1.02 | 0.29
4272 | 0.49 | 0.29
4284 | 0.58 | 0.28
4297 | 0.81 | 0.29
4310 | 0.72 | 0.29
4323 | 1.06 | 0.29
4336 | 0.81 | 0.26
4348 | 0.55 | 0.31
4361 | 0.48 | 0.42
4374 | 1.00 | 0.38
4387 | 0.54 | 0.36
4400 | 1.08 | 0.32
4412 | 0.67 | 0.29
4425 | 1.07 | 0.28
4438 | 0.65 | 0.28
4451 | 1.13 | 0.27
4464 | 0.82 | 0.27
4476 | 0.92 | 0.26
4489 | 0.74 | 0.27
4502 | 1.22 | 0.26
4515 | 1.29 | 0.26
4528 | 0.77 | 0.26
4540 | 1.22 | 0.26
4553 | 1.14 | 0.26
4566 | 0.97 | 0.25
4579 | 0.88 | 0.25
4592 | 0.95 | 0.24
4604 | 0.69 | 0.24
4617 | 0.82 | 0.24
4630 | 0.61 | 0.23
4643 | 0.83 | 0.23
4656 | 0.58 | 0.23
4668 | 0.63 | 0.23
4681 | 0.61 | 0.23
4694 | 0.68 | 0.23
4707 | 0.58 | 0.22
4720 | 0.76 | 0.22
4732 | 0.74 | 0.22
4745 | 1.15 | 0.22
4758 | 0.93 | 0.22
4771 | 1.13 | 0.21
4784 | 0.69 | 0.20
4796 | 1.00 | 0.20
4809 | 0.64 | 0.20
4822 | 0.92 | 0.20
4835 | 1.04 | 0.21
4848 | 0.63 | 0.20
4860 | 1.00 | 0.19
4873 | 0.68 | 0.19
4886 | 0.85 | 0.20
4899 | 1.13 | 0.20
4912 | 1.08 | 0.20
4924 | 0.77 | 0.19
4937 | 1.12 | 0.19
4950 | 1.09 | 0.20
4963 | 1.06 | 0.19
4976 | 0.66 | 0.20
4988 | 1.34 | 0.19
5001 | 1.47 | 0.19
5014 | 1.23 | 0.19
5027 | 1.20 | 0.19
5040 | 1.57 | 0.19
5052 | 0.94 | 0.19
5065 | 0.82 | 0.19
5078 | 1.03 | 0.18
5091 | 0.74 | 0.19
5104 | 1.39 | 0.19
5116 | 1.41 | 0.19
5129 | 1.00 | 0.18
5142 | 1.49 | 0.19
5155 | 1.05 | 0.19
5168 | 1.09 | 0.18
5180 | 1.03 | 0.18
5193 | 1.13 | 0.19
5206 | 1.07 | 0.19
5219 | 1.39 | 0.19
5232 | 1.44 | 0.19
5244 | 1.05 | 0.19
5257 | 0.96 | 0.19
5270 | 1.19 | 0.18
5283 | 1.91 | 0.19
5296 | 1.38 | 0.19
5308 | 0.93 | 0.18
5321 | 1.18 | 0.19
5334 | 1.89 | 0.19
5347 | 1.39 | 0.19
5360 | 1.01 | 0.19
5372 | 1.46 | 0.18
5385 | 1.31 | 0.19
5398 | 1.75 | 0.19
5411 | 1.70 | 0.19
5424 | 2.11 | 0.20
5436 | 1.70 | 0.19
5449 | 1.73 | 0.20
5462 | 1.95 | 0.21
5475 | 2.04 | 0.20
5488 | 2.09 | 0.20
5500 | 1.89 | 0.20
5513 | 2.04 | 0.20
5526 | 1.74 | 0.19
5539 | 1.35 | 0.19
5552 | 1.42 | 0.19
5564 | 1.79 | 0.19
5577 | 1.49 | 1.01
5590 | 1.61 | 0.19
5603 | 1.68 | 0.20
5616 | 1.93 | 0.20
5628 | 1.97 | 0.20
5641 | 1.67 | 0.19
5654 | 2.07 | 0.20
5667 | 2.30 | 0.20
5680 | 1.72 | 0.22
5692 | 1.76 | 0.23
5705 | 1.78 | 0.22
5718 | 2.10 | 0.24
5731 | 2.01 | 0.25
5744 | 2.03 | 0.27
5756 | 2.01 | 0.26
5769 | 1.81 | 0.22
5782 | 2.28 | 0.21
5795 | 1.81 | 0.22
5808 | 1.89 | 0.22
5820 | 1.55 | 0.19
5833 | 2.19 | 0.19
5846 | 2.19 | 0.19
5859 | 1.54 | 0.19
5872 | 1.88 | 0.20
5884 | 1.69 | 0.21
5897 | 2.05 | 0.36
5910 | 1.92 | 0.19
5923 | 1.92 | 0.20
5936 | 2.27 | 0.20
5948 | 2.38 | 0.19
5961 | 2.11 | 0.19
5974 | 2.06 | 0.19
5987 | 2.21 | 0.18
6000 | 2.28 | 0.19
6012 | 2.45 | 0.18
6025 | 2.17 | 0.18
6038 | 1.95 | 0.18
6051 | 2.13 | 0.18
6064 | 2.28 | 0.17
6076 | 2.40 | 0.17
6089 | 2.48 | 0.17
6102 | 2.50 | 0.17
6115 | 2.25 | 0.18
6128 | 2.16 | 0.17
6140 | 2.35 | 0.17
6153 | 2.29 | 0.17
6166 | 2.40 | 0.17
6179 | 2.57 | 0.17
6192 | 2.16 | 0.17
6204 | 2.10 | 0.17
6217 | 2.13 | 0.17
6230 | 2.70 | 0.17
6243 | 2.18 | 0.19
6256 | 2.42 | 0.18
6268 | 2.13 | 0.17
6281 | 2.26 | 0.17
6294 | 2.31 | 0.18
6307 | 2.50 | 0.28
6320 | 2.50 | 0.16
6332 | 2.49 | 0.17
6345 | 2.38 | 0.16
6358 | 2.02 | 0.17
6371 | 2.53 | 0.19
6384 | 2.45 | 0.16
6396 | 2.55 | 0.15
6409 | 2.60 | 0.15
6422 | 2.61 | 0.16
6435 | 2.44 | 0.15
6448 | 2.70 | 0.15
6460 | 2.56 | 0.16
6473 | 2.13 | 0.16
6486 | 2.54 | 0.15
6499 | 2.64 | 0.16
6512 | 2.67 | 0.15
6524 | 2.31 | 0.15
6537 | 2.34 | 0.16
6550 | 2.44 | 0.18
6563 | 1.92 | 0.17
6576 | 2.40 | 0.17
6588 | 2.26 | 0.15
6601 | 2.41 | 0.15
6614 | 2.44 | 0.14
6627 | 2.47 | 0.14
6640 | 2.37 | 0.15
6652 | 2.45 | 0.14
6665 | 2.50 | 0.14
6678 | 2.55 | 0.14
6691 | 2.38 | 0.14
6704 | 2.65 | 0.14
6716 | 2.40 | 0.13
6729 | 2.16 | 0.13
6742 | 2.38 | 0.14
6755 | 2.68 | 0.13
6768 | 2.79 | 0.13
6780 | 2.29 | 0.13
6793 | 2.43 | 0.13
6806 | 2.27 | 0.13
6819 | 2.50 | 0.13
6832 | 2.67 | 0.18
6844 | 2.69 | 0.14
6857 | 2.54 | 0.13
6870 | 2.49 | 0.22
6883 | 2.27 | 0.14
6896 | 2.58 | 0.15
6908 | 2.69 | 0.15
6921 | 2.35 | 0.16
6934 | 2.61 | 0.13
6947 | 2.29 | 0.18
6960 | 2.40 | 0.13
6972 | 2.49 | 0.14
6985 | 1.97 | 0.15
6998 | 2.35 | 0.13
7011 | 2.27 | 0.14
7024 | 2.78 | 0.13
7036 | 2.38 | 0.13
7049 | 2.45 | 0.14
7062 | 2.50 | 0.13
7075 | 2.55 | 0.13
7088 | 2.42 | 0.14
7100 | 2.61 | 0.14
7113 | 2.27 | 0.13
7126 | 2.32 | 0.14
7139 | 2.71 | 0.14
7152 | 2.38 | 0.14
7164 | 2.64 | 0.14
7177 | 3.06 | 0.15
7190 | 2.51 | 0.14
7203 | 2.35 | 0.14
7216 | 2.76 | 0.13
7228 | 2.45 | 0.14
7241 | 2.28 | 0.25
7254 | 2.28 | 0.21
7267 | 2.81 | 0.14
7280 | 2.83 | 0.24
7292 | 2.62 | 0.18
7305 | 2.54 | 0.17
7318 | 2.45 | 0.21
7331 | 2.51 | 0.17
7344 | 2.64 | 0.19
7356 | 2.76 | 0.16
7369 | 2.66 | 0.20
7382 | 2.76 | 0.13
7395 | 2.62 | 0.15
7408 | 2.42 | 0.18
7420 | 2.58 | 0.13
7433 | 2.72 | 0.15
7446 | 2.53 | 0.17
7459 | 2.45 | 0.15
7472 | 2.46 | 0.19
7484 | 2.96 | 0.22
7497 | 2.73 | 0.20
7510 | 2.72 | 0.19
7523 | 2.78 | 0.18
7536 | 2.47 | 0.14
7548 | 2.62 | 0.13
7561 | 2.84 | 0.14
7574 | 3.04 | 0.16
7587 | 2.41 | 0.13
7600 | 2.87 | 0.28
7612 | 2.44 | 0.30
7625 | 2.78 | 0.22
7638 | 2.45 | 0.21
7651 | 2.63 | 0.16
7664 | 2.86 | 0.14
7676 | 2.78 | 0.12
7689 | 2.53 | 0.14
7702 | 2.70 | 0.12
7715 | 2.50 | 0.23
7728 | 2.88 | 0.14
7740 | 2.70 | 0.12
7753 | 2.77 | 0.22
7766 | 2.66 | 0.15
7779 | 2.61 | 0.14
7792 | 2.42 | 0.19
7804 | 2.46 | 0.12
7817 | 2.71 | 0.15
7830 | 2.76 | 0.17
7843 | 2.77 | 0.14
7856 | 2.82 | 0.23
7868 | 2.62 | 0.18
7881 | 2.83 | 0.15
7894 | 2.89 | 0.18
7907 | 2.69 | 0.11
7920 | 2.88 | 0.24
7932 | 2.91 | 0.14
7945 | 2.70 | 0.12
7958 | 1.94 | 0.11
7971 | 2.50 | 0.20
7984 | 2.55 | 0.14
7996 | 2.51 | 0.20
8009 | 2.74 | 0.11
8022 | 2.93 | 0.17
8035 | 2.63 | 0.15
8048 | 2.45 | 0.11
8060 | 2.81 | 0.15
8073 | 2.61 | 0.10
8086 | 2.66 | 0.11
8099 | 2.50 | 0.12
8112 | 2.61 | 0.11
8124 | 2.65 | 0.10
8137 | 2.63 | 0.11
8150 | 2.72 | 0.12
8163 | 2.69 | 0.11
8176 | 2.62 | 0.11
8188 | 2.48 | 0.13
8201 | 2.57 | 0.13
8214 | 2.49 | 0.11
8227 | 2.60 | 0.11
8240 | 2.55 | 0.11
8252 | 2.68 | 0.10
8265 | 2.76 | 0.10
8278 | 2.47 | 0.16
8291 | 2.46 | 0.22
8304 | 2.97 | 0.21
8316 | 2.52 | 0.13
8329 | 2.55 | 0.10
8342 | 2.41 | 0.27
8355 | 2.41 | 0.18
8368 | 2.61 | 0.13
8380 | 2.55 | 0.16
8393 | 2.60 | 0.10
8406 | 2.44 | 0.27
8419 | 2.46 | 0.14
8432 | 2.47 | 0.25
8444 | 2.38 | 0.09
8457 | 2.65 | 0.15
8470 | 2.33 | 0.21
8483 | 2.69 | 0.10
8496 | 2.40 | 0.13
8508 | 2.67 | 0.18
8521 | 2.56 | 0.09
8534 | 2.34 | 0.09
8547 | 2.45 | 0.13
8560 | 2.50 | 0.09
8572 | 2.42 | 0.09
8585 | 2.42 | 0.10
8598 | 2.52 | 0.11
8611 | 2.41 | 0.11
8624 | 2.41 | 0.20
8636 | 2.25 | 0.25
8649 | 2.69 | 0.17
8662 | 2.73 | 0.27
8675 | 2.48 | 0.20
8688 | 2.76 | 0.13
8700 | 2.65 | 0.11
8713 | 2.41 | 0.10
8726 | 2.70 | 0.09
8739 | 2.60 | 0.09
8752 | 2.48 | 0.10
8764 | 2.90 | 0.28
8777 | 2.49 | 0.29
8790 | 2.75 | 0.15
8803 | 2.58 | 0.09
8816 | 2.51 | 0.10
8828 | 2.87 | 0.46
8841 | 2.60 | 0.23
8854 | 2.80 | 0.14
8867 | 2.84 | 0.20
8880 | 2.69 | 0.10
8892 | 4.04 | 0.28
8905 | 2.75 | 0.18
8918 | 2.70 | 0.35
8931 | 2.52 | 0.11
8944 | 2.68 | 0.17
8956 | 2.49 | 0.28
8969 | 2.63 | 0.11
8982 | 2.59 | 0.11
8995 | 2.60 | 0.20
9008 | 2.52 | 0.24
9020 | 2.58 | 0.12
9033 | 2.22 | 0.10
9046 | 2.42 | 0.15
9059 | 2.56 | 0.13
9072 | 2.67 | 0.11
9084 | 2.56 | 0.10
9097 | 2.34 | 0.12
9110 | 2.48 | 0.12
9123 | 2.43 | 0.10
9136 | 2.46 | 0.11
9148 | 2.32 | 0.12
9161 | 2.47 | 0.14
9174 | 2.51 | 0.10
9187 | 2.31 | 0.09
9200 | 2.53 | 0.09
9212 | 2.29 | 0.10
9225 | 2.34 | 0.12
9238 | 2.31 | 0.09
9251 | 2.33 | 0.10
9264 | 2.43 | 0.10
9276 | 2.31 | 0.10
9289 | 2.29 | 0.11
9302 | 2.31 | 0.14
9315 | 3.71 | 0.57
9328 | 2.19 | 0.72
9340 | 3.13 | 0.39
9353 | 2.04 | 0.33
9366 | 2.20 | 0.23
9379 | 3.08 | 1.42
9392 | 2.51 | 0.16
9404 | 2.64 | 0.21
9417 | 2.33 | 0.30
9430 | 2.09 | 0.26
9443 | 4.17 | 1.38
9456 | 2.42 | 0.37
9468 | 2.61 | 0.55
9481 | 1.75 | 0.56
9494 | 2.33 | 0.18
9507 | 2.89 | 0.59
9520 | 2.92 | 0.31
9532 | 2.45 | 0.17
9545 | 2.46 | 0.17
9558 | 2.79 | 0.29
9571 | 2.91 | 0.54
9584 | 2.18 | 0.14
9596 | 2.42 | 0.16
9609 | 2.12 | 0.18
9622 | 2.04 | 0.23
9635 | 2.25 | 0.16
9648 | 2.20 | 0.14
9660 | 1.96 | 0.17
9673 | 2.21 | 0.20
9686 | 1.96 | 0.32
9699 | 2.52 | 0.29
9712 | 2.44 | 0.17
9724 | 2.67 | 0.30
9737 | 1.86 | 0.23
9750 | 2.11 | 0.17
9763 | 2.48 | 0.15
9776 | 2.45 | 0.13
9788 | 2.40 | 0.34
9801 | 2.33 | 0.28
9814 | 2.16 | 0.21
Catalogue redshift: 0.351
